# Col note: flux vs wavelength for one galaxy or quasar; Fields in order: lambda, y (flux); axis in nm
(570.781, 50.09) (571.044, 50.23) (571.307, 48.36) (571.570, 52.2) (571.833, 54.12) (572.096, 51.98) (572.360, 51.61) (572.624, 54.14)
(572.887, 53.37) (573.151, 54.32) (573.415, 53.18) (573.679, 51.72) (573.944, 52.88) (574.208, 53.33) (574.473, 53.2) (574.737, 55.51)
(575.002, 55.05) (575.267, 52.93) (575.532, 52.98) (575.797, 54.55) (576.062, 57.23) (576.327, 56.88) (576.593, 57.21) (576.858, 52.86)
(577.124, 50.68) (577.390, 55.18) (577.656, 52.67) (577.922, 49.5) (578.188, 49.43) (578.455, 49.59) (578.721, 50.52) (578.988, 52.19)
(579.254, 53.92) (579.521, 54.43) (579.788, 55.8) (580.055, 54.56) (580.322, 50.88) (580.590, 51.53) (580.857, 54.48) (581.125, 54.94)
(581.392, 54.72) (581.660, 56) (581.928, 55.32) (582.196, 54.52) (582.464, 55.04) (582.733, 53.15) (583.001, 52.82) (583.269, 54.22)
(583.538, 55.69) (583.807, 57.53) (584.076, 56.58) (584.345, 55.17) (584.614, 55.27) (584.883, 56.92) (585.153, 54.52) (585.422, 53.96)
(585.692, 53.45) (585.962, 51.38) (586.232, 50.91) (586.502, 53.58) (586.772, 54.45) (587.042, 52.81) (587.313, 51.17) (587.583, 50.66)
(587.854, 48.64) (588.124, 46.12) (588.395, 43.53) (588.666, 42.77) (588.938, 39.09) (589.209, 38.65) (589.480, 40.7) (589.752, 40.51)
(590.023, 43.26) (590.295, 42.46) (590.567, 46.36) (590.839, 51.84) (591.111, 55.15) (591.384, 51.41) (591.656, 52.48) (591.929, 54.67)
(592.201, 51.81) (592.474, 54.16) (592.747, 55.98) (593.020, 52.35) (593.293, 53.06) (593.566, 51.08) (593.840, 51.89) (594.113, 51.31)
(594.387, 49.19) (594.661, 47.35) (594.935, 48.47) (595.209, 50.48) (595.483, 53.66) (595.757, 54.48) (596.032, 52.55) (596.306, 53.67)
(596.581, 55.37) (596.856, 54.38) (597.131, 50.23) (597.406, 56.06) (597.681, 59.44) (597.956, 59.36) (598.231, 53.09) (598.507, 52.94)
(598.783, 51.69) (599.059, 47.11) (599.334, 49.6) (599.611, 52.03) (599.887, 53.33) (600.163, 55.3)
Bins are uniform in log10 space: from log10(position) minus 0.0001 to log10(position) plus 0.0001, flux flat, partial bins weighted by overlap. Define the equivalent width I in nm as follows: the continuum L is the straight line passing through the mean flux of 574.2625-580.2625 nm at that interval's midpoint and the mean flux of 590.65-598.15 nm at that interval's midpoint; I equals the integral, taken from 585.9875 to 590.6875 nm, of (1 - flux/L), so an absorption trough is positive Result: 0.60 nm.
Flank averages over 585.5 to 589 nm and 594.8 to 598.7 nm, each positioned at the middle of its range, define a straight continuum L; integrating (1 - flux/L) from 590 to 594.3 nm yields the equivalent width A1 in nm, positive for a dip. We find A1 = 0.03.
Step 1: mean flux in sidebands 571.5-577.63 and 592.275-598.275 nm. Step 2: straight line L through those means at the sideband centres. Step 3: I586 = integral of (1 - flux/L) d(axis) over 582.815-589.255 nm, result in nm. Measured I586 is 0.24 nm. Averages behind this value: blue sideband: 53.8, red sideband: 53.1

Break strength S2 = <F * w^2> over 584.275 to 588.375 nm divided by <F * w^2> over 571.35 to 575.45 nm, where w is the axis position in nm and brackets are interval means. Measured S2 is 1.03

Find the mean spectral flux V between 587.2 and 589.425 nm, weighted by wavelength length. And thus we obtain 44.9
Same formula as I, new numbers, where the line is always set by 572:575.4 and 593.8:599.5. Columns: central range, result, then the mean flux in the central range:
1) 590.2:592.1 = 0.07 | 50.8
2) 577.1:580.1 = 0.04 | 52.4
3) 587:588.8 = 0.17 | 47.7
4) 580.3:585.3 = -0.17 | 54.8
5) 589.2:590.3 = 0.24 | 41.3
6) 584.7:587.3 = -0.03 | 53.5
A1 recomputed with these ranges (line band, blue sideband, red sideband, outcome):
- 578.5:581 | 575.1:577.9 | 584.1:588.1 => 0.03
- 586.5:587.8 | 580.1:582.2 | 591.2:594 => 0.03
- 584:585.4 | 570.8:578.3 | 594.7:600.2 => -0.06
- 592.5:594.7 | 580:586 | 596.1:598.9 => 0.11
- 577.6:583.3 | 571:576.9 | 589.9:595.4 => -0.07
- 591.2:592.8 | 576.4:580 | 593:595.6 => -0.07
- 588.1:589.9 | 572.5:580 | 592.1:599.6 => 0.39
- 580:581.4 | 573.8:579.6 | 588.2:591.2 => -0.08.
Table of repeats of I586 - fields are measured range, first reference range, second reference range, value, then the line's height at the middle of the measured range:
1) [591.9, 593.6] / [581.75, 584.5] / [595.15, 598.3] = 0.041 nm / 54.7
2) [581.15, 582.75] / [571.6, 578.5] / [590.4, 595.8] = -0.066 nm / 52.7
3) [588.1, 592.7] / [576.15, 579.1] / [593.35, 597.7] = 0.473 nm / 52.4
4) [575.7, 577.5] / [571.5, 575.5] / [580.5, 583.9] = -0.039 nm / 53.8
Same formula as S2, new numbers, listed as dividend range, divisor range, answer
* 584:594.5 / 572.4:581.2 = 0.98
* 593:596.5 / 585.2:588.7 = 1.05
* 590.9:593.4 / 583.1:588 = 1.02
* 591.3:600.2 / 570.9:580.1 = 1.06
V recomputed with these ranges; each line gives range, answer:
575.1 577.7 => 54.4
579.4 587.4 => 54.2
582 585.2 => 55.1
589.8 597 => 51.4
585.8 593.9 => 49.1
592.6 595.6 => 51.3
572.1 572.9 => 52.8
